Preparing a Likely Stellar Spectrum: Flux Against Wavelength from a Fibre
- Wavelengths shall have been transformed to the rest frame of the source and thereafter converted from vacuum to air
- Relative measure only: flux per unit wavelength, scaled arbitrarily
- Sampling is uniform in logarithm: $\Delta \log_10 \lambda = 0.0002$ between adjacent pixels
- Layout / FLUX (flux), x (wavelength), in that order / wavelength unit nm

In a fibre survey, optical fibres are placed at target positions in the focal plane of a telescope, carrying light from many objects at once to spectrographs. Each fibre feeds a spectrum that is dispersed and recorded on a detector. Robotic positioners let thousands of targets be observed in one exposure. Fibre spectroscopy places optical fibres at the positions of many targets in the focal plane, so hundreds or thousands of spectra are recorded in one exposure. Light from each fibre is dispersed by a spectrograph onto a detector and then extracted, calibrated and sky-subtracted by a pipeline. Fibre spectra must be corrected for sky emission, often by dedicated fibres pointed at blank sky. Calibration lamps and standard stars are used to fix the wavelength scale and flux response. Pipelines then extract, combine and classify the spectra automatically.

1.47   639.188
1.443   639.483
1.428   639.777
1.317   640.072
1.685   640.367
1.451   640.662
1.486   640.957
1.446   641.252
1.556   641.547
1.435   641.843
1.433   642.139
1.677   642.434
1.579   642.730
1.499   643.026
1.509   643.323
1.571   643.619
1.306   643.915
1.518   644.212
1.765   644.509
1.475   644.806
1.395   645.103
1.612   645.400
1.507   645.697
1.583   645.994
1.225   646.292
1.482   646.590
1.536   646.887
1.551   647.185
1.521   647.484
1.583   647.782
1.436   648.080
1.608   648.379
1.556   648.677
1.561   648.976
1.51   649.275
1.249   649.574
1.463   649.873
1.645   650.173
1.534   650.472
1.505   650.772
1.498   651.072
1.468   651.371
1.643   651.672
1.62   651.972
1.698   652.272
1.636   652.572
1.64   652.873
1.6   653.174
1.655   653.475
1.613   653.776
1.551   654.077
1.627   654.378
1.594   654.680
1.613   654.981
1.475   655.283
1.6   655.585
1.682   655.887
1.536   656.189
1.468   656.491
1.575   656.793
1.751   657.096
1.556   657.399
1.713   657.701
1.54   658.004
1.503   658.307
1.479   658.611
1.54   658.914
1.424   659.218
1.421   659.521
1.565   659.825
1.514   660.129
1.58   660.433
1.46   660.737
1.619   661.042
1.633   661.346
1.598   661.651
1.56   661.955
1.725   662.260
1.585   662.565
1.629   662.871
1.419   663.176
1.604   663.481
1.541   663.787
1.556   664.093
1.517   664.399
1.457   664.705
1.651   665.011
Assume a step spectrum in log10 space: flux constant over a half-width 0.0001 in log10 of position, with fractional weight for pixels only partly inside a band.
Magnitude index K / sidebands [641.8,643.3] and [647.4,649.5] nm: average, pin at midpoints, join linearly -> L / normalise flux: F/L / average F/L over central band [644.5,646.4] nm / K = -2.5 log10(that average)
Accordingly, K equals 0.024 mag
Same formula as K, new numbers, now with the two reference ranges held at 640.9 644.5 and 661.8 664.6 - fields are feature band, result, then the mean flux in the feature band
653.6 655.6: -0.025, 1.58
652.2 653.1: -0.075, 1.65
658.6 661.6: 0.023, 1.53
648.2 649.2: -0.026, 1.57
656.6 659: -0.019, 1.58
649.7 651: 0.003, 1.53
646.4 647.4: 0.010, 1.51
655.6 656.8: -0.014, 1.57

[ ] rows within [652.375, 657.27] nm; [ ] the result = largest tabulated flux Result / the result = 1.751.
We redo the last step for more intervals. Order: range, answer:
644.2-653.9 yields 1.765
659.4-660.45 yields 1.58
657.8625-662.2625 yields 1.725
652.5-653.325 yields 1.64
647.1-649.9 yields 1.608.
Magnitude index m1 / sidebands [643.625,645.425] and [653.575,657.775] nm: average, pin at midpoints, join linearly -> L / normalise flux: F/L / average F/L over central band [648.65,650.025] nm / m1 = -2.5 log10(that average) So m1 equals 0.06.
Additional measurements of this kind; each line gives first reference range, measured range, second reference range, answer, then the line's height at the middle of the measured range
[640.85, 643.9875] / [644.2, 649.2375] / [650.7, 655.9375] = 0.011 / 1.54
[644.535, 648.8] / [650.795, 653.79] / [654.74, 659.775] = -0.046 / 1.54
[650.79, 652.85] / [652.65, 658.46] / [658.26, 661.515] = -0.024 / 1.56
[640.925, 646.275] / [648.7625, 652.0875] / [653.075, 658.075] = 0.031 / 1.56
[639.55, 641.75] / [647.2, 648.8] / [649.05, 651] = -0.040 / 1.49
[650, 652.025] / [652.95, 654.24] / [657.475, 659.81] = -0.044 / 1.54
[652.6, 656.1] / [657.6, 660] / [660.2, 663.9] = 0.049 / 1.59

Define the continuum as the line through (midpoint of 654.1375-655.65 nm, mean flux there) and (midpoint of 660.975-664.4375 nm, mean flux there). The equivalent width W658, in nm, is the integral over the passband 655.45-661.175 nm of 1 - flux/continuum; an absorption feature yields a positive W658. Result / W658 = 0.10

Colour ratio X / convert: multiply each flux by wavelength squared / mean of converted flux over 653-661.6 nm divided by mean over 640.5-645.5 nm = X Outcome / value 1.08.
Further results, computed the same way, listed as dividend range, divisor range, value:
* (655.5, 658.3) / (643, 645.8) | 1.09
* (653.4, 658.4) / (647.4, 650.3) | 1.08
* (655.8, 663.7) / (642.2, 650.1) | 1.08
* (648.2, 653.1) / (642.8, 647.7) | 1.05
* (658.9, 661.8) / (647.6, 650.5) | 1.05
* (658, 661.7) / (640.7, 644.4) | 1.07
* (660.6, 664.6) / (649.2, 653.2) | 1.05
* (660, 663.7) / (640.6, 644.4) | 1.11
